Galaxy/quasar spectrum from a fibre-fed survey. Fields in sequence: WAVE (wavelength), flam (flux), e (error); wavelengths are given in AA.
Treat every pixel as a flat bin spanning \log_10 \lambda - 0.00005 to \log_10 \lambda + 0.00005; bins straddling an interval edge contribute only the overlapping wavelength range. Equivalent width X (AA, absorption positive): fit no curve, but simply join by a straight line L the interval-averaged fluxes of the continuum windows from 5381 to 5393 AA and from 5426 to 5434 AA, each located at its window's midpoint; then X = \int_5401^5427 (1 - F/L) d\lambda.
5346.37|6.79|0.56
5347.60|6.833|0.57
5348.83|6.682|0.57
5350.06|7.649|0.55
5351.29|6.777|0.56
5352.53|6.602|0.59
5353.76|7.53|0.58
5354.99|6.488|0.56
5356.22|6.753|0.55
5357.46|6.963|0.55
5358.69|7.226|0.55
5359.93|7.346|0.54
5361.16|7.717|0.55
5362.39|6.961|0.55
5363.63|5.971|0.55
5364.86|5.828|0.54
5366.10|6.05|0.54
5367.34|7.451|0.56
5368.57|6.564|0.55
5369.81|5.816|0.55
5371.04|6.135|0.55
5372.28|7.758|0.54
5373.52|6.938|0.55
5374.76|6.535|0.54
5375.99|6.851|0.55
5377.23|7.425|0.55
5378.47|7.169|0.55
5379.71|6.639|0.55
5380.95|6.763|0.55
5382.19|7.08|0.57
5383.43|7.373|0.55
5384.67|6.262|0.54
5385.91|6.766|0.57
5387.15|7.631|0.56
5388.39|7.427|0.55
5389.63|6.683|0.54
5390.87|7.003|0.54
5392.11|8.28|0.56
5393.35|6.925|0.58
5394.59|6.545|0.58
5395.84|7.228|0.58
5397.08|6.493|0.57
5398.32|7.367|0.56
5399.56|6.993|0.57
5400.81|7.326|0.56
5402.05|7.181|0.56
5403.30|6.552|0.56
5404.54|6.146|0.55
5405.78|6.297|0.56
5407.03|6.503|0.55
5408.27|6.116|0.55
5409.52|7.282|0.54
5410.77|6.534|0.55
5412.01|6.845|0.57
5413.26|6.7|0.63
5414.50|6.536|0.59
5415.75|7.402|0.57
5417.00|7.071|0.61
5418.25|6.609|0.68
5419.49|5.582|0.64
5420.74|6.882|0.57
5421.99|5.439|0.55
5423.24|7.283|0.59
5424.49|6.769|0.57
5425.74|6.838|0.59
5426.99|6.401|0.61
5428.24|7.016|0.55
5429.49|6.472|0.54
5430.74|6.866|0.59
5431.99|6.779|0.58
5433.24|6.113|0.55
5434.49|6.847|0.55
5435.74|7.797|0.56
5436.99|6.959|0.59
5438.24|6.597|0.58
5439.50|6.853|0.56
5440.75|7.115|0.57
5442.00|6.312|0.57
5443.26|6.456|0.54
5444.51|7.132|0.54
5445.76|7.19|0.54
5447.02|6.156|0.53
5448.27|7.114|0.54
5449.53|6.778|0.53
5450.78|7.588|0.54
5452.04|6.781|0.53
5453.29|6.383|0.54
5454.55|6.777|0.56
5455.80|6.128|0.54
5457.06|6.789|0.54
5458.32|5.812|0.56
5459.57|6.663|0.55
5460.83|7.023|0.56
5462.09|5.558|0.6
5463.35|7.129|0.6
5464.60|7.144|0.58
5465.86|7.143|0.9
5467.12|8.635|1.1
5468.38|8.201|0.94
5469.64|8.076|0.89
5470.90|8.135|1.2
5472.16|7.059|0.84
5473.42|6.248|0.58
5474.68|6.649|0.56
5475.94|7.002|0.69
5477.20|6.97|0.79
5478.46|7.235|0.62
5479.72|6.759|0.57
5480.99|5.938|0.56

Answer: 0.7 AA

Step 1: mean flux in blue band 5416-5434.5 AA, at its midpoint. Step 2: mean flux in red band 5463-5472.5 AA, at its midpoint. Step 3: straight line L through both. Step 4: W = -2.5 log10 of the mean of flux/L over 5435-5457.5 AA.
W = 0.05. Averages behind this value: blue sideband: 6.6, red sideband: 7.73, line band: 6.83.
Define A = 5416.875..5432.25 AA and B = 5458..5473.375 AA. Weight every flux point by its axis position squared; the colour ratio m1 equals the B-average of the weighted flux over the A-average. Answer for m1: 1.1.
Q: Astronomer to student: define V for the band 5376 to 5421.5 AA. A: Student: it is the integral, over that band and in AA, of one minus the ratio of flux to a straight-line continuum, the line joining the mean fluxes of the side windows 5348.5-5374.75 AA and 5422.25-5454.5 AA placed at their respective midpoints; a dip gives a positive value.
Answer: -0.4 AA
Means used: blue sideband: 6.81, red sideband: 6.81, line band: 6.87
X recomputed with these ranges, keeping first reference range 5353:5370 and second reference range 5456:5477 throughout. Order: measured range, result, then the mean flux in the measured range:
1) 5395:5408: 0.2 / 6.79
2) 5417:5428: 0.7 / 6.53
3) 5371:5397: -0.7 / 7.03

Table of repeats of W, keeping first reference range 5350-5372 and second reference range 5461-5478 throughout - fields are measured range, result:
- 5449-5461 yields 0.08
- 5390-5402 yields -0.03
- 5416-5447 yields 0.05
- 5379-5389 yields -0.02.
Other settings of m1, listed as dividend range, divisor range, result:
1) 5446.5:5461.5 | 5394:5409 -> 1.01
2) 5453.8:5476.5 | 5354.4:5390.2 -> 1.06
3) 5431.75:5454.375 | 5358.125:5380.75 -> 1.03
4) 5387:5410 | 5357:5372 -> 1.05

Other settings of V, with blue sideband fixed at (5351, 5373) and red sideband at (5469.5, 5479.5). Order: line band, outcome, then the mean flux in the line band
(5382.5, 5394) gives -0.49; 7.15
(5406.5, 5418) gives 0.25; 6.77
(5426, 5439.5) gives 0.38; 6.79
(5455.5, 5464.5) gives 0.73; 6.5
